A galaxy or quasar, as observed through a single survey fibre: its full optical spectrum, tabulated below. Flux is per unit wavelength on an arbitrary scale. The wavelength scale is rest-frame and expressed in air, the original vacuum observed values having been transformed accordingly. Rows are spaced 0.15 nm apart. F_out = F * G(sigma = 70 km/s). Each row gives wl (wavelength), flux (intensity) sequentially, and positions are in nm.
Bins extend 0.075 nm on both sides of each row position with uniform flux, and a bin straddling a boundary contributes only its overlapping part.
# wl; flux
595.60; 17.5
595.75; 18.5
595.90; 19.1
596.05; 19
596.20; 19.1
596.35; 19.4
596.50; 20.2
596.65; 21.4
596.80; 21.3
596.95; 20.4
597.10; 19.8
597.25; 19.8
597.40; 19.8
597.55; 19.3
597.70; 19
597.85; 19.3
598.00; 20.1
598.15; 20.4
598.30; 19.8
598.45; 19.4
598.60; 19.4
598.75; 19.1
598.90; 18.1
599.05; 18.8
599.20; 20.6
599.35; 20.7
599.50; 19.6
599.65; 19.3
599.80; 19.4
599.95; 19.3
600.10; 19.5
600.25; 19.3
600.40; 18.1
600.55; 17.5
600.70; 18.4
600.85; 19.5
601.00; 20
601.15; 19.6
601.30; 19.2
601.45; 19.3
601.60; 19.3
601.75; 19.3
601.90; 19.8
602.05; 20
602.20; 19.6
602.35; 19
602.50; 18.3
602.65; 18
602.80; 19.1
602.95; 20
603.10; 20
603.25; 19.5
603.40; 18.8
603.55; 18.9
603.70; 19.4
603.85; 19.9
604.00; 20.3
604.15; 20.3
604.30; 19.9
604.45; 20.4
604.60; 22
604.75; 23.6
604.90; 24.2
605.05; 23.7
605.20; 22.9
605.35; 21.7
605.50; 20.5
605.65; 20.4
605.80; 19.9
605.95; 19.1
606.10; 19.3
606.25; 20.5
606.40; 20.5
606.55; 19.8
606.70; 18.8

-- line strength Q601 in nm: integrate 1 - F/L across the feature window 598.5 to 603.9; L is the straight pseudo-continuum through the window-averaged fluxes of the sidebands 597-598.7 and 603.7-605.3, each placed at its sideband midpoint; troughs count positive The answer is 0.36 nm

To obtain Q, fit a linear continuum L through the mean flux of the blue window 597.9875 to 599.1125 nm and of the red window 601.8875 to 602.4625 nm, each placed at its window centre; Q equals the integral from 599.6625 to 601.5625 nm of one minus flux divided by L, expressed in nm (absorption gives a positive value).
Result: 0.03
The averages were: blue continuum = 19.4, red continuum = 19.5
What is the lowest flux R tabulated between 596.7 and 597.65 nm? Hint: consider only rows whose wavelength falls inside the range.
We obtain 19.3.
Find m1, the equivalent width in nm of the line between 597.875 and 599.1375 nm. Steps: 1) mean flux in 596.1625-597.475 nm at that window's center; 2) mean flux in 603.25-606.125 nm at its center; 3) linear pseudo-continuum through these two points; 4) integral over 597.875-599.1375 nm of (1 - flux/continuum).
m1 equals 0.06 nm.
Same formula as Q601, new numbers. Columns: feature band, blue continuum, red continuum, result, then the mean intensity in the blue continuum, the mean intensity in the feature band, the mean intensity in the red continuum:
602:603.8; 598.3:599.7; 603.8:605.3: 0.158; 19.5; 19.2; 21.8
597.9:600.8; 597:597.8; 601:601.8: 0.026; 19.6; 19.3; 19.4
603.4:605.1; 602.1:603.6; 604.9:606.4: -0.076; 19.1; 21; 21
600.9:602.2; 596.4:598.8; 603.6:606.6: 0.055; 19.9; 19.6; 20.9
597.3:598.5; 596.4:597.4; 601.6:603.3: 0.033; 20.4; 19.6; 19.3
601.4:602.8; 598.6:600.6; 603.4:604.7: 0.039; 19.2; 19.2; 20.1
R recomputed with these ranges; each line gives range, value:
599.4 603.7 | 17.5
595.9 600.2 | 18.1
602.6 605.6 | 18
